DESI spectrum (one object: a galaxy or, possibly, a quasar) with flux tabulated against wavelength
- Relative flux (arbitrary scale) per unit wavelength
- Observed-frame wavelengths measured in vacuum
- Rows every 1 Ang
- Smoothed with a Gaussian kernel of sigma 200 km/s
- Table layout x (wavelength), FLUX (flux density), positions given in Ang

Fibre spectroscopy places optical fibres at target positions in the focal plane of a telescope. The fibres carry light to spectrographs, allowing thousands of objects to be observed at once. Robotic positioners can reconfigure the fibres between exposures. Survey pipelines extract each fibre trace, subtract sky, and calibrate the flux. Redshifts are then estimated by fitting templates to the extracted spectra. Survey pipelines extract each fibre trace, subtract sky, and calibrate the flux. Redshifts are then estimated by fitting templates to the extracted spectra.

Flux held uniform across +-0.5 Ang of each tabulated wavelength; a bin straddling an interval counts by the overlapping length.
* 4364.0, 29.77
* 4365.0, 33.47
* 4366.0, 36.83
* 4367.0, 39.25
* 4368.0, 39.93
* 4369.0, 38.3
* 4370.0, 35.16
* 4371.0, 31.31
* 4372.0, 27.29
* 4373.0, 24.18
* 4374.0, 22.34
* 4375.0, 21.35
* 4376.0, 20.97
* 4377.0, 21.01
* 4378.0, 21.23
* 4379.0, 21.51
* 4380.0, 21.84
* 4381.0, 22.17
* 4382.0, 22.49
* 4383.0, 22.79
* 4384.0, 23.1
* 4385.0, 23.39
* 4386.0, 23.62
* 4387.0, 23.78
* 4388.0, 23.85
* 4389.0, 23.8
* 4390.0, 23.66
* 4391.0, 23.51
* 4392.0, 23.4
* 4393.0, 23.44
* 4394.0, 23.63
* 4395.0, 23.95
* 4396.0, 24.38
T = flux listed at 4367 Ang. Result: 39.25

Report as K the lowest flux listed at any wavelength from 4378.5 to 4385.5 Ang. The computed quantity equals 21.51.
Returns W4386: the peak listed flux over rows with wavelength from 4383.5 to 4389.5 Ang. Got 23.85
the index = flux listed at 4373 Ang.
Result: 24.18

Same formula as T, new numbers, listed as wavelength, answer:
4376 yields 20.97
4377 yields 21.01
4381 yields 22.17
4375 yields 21.35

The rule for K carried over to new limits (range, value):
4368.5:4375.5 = 21.35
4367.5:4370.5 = 35.16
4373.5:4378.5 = 20.97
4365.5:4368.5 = 36.83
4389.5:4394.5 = 23.4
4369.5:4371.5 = 31.31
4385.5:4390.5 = 23.62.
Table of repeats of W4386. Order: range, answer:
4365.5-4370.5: 39.93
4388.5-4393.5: 23.8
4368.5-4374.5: 38.3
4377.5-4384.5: 23.1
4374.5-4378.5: 21.35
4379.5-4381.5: 22.17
